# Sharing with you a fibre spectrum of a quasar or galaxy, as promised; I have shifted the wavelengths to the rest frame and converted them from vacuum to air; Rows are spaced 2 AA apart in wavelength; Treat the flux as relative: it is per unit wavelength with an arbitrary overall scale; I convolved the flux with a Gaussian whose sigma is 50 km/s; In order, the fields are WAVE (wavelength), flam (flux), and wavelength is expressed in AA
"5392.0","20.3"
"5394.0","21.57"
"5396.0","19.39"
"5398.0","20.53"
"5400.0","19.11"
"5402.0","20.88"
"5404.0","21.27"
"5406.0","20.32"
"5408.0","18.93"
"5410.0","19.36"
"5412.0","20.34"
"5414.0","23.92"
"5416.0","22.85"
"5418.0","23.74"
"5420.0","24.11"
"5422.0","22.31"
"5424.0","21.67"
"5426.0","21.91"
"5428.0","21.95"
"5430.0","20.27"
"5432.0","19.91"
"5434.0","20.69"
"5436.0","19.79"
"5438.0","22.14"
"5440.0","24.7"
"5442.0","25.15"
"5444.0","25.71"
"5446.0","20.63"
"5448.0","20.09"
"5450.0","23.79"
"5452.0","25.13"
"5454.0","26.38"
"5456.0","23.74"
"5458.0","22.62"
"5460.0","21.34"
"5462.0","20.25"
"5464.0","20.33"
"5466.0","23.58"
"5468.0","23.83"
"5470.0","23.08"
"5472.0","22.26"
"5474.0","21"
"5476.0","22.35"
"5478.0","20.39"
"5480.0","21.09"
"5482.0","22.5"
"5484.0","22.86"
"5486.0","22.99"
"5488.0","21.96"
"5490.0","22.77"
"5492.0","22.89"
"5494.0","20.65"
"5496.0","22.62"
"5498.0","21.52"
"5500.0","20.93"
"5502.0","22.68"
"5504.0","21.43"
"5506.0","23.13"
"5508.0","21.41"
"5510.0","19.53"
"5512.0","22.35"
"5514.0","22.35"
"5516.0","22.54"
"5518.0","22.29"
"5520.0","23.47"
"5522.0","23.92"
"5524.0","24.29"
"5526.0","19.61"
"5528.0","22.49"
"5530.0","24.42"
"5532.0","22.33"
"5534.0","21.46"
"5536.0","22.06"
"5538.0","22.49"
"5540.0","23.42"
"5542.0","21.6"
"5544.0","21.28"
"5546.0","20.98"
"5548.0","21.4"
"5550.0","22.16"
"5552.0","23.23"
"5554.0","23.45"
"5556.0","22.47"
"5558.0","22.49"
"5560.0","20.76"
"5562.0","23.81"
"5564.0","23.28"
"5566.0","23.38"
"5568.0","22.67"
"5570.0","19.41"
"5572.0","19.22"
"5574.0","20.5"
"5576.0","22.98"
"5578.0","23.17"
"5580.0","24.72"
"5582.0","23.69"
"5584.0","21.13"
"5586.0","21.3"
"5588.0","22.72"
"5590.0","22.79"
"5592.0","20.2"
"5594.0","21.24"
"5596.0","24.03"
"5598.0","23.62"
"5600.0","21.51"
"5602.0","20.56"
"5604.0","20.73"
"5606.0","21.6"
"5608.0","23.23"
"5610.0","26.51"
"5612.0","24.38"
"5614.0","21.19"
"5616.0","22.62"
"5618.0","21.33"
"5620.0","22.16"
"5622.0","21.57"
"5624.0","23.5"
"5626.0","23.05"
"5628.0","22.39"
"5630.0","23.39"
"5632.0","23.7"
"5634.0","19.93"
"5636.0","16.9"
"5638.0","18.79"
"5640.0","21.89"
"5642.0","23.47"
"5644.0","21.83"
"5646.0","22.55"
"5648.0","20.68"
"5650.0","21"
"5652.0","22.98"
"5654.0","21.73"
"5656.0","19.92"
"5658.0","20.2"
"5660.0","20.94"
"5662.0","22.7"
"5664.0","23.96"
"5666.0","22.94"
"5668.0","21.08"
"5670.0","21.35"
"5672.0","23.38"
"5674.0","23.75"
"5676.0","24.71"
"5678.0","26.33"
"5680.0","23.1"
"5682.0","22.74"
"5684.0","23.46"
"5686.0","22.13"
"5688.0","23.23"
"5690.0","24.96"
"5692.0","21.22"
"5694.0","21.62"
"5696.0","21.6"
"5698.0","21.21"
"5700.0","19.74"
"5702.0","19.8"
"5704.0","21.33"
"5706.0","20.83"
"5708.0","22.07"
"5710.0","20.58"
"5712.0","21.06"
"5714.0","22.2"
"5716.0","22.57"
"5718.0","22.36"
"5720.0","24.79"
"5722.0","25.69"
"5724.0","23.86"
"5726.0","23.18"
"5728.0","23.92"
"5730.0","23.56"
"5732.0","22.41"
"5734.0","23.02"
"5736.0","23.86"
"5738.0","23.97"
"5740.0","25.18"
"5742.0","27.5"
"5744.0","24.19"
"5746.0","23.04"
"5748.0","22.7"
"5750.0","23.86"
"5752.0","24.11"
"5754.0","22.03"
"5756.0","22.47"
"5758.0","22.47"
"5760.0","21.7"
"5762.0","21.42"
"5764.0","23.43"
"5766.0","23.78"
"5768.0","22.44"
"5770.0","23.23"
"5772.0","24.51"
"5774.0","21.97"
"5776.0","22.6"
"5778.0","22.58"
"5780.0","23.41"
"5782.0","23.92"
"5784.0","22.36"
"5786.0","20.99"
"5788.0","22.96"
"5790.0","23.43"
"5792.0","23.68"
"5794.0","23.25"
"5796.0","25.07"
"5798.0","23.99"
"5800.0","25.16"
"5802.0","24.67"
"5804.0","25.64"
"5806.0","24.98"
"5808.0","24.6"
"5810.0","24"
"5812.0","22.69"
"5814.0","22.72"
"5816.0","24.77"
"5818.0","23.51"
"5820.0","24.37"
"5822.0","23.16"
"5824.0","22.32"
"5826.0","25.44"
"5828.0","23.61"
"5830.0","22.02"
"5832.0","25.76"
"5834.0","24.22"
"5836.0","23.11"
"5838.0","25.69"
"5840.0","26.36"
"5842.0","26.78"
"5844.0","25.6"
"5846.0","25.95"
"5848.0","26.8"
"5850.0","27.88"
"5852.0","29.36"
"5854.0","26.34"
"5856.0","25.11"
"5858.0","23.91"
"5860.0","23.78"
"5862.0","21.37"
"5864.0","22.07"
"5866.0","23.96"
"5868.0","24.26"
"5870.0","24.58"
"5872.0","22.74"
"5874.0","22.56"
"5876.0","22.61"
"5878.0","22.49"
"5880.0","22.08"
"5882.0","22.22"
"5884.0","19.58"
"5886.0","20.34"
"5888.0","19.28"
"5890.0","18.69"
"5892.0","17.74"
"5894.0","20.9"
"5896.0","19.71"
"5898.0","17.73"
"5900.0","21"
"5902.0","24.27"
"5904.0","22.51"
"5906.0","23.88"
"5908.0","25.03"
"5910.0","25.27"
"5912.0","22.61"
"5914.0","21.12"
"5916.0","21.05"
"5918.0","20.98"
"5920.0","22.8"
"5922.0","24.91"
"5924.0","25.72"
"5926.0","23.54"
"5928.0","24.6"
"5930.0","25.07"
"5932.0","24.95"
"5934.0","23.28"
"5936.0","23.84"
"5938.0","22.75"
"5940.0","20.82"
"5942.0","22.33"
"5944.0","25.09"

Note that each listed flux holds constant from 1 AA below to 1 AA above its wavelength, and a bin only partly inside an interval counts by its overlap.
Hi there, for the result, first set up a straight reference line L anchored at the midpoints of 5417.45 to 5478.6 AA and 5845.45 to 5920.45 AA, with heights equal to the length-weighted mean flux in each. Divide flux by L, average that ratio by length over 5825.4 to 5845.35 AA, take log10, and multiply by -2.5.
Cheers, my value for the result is -0.099 mag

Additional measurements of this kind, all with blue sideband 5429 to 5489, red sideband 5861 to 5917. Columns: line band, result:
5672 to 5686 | -0.08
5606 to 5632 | -0.04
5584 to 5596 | 0.02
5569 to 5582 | 0.02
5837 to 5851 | -0.20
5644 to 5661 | 0.04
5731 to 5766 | -0.07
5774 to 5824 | -0.08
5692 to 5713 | 0.05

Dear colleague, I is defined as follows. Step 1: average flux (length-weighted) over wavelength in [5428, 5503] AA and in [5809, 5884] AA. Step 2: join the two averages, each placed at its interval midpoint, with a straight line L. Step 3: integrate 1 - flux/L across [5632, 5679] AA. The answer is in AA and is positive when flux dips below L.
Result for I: 2.7 AA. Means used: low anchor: 22.3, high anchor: 24.2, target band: 21.9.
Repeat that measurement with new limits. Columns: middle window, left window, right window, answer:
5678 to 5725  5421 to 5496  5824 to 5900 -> 1.1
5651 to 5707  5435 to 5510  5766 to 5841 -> 2.4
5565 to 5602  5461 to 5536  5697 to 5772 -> 0.5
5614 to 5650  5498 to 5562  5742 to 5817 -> 1.6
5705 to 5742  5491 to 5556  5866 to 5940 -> -1.4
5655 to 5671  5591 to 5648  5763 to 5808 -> 0.6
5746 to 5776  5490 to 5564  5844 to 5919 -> -0.3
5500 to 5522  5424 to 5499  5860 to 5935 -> 0.1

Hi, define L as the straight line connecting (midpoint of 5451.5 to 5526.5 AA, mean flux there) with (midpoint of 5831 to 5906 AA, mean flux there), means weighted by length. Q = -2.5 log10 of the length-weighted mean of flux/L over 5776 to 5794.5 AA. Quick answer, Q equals 0.01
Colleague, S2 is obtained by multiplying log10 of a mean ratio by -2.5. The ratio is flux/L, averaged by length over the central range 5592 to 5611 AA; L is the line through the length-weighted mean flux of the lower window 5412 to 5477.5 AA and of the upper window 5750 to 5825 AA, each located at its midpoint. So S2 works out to 0.022 mag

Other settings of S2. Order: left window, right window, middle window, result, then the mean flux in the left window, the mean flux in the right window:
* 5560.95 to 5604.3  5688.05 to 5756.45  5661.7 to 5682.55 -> -0.03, 22.1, 22.8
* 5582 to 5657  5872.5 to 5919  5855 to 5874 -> -0.09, 22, 21.5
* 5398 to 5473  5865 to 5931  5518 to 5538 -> -0.02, 22.1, 22.3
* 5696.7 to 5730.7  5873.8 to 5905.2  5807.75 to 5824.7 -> -0.10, 22.3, 20.8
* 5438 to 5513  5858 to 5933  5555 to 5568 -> -0.01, 22.4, 22.4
